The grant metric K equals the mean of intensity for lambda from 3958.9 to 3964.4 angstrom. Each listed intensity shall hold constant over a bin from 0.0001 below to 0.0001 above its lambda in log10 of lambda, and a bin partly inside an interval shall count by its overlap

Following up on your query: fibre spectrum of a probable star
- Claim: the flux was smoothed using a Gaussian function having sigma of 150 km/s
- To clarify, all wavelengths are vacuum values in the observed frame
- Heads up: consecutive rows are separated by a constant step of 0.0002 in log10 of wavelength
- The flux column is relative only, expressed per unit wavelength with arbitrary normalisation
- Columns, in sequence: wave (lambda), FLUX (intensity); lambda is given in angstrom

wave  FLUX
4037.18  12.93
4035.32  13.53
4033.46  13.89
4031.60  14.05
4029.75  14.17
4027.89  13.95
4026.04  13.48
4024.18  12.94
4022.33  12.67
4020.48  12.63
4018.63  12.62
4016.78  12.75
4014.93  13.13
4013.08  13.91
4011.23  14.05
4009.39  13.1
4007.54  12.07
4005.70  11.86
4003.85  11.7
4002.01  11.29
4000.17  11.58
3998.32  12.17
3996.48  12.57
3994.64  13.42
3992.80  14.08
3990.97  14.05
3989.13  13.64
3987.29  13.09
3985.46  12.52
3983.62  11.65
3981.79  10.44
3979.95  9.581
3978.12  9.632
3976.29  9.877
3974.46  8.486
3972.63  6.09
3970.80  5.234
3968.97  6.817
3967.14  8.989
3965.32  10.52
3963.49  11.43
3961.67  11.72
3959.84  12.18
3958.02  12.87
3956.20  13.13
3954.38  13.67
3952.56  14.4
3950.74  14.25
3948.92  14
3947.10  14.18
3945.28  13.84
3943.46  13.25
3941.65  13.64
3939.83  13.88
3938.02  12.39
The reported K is 11.8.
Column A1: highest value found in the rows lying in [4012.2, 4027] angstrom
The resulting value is 13.91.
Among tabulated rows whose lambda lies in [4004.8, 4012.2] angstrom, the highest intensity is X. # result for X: 14.05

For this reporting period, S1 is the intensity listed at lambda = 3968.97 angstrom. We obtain 6.817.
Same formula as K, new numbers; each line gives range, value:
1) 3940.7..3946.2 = 13.6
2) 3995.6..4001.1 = 12.1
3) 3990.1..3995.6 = 13.9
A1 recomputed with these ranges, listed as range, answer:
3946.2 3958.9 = 14.4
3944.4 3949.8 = 14.18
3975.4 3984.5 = 11.65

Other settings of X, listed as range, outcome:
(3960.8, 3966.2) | 11.72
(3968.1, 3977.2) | 9.877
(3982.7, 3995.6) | 14.08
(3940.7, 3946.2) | 13.84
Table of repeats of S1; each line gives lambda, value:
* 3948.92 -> 14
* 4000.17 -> 11.58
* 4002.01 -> 11.29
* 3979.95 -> 9.581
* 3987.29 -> 13.09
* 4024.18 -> 12.94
